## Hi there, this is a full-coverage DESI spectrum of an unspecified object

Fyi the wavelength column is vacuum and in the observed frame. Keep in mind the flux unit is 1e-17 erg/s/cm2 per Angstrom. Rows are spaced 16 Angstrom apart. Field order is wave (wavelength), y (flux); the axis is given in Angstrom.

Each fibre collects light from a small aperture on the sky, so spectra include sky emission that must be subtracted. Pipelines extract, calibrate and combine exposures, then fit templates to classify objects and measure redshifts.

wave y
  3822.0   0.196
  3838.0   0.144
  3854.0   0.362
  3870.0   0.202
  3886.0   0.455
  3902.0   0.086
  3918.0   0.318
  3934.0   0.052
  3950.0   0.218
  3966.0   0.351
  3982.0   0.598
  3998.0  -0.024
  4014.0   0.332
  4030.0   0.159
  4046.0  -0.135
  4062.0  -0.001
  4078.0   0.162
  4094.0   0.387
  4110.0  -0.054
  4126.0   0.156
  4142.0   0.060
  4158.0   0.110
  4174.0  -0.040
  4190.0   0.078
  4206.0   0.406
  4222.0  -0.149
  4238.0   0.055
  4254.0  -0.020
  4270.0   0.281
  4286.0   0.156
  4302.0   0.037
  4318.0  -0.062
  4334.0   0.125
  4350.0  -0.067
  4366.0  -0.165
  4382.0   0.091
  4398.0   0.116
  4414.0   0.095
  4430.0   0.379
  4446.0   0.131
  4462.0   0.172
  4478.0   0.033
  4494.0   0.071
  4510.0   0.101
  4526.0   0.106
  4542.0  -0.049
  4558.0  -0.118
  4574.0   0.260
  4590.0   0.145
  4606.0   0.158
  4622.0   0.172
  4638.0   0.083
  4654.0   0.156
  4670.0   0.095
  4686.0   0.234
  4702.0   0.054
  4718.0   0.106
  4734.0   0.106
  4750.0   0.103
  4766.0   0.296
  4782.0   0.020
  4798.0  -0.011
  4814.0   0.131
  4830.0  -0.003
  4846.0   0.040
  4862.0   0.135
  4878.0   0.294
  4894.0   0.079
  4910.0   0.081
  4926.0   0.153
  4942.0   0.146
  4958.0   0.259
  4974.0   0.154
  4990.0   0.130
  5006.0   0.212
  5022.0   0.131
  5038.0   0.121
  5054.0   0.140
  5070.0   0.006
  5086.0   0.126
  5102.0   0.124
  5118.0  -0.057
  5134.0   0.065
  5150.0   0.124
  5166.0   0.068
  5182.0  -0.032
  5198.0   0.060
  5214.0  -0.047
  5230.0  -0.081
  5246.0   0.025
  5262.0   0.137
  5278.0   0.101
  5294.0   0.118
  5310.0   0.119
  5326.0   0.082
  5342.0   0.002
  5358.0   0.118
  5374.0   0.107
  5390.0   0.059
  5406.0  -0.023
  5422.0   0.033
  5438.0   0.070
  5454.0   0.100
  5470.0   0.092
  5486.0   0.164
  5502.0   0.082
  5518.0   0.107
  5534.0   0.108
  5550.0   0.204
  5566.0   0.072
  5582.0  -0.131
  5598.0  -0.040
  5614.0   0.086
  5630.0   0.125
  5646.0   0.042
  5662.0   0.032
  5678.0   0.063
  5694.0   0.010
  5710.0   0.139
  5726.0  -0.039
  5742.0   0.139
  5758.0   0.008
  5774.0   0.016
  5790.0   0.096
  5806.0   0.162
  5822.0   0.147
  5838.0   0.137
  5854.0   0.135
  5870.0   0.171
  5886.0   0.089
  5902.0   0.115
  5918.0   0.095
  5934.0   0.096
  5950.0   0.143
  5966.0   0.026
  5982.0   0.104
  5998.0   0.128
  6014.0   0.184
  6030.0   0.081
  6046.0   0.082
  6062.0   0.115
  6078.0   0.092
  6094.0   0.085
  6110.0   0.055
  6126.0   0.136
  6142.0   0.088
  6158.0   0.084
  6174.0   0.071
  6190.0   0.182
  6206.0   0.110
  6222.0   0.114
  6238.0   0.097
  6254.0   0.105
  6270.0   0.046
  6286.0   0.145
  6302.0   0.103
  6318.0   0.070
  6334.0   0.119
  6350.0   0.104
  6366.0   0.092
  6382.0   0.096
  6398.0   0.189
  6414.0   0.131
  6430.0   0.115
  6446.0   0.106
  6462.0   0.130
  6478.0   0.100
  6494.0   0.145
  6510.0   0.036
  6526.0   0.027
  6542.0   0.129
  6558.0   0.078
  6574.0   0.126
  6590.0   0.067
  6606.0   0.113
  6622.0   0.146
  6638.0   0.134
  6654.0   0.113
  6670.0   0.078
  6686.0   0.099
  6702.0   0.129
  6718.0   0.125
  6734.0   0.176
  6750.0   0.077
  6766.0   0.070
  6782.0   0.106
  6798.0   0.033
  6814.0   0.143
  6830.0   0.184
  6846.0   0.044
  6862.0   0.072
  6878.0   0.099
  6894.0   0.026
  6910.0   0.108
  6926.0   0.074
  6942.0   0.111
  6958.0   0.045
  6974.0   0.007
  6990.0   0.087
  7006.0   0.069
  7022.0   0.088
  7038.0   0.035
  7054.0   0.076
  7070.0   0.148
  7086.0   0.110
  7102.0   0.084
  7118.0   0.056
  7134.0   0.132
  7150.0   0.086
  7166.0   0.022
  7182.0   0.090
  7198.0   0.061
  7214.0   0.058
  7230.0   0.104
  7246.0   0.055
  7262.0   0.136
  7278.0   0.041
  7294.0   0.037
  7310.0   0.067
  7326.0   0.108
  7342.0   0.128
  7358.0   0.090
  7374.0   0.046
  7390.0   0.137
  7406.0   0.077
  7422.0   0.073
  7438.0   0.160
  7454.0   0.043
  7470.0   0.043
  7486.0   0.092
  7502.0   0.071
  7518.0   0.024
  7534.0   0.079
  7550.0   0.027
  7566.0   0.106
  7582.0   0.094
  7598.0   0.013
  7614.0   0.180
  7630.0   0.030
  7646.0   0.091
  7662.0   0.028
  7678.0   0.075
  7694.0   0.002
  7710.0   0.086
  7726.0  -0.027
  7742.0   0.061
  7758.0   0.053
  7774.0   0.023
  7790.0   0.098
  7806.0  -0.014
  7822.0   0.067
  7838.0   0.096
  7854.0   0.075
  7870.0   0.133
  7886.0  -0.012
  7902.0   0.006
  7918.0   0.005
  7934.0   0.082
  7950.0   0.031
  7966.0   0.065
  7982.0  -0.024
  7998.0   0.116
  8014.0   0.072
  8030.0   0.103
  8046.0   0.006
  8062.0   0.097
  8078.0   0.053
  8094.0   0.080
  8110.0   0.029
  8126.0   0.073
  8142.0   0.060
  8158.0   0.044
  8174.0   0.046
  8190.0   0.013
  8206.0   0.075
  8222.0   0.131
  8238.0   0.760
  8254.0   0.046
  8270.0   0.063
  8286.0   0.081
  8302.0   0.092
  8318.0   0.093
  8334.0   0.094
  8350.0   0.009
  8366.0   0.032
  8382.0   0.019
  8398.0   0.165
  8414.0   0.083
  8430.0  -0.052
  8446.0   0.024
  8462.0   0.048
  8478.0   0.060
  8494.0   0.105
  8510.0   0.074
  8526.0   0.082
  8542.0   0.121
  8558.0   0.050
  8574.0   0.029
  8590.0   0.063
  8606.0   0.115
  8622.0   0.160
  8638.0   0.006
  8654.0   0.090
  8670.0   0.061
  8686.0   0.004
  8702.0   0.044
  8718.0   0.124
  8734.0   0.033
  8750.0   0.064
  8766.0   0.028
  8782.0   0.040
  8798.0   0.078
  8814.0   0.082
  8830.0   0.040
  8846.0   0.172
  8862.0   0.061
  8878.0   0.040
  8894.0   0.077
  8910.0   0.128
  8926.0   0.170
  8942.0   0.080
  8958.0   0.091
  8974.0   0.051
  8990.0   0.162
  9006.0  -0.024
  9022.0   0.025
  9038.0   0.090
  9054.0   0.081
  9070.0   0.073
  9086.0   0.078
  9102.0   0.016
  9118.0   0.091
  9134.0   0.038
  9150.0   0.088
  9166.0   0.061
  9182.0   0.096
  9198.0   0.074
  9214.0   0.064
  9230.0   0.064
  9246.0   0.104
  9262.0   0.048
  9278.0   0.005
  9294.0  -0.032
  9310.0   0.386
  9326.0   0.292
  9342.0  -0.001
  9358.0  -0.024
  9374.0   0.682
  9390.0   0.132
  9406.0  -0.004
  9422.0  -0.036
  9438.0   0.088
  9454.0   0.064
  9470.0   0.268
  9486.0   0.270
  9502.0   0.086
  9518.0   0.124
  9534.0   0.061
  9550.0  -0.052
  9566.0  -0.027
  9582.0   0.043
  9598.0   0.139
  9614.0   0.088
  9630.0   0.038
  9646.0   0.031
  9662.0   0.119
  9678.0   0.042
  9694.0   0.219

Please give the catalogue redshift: 1.21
